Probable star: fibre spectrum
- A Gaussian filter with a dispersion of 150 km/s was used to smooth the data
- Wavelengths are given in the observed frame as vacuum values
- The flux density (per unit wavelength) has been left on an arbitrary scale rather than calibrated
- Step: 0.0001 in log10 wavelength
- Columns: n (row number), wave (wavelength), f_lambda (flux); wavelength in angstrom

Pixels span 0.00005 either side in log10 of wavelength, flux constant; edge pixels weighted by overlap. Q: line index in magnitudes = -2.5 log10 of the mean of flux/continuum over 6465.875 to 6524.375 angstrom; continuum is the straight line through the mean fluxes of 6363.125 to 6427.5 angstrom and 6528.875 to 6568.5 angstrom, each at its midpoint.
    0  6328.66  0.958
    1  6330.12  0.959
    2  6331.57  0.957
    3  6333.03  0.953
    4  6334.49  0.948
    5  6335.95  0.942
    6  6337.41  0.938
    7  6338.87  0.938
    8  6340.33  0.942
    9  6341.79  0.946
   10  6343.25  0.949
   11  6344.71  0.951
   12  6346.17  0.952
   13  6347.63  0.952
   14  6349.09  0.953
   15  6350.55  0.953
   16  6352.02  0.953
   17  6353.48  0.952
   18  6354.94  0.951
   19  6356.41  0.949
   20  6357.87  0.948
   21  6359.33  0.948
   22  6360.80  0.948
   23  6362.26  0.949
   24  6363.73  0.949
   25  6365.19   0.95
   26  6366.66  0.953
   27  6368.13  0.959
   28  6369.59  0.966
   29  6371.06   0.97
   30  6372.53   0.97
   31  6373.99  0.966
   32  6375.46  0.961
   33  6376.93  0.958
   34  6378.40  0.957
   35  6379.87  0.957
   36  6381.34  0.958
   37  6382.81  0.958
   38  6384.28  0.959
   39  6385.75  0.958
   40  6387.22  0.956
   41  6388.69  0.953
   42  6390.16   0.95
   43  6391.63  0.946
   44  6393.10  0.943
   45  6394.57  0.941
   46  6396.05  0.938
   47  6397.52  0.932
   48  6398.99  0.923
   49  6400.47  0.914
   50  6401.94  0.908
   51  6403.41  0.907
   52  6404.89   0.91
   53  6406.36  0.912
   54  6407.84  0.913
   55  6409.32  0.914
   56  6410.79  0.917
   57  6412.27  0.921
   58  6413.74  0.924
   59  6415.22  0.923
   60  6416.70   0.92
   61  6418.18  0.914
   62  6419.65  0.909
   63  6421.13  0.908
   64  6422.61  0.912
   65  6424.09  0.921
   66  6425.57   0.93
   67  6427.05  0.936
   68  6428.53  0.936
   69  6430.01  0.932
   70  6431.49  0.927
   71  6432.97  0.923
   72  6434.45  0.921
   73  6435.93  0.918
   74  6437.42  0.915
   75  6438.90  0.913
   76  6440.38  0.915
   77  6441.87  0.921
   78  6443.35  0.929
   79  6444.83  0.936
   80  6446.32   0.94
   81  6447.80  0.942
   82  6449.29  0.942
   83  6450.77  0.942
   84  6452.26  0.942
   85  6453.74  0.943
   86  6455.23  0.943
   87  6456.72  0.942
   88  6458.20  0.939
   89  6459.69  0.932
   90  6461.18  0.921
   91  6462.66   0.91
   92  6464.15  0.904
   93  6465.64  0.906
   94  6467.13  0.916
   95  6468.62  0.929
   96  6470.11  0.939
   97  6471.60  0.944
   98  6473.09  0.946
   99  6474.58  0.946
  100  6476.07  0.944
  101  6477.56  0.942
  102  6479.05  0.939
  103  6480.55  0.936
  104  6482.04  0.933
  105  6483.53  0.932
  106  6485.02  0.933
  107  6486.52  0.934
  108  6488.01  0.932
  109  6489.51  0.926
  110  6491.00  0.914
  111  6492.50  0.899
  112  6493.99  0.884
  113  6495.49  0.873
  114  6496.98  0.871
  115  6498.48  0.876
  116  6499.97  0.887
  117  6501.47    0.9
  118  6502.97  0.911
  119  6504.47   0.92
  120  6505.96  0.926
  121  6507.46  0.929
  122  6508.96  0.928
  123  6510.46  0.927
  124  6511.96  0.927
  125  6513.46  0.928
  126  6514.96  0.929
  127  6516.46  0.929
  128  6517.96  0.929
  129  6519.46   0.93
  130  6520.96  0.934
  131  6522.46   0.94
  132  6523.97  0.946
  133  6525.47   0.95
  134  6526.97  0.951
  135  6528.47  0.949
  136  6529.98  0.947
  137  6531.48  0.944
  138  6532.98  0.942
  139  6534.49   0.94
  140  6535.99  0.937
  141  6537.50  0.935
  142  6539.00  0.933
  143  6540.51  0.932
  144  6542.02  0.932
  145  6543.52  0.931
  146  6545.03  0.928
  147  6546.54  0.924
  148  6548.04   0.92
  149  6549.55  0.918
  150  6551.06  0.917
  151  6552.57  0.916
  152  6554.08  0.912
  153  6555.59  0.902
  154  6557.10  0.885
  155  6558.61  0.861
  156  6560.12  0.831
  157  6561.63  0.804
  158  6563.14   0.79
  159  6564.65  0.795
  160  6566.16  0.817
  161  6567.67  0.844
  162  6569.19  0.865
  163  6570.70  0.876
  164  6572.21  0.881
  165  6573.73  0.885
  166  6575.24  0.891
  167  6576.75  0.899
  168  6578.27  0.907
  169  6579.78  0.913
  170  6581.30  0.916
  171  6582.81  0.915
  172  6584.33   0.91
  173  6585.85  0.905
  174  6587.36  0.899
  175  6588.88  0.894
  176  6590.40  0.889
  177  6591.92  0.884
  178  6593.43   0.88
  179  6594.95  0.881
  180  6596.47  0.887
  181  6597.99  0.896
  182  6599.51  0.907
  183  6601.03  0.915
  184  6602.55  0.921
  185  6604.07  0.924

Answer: -0.01 mag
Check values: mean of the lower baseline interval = 0.937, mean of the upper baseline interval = 0.898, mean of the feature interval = 0.923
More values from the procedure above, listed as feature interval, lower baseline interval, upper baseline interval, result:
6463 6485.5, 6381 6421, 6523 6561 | -0.01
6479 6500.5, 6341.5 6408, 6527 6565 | 0.01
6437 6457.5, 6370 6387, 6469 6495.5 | 0.01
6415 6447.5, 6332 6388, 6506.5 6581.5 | 0.01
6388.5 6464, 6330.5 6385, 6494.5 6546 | 0.02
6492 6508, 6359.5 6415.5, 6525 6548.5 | 0.05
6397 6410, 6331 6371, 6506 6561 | 0.03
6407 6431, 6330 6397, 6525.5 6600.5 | 0.02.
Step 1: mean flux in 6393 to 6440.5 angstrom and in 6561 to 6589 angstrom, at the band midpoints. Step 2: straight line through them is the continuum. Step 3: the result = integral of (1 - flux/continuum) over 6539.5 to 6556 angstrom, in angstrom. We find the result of -0.7 angstrom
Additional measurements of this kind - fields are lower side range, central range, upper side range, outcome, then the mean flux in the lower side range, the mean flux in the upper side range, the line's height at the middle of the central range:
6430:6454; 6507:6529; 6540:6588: -0.8 angstrom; 0.929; 0.888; 0.904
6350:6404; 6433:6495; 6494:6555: 0.4 angstrom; 0.949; 0.924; 0.934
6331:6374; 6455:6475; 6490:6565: -0.1 angstrom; 0.952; 0.912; 0.926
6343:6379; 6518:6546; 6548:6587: -1.5 angstrom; 0.955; 0.879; 0.892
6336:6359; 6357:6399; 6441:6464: -0.4 angstrom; 0.948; 0.934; 0.944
